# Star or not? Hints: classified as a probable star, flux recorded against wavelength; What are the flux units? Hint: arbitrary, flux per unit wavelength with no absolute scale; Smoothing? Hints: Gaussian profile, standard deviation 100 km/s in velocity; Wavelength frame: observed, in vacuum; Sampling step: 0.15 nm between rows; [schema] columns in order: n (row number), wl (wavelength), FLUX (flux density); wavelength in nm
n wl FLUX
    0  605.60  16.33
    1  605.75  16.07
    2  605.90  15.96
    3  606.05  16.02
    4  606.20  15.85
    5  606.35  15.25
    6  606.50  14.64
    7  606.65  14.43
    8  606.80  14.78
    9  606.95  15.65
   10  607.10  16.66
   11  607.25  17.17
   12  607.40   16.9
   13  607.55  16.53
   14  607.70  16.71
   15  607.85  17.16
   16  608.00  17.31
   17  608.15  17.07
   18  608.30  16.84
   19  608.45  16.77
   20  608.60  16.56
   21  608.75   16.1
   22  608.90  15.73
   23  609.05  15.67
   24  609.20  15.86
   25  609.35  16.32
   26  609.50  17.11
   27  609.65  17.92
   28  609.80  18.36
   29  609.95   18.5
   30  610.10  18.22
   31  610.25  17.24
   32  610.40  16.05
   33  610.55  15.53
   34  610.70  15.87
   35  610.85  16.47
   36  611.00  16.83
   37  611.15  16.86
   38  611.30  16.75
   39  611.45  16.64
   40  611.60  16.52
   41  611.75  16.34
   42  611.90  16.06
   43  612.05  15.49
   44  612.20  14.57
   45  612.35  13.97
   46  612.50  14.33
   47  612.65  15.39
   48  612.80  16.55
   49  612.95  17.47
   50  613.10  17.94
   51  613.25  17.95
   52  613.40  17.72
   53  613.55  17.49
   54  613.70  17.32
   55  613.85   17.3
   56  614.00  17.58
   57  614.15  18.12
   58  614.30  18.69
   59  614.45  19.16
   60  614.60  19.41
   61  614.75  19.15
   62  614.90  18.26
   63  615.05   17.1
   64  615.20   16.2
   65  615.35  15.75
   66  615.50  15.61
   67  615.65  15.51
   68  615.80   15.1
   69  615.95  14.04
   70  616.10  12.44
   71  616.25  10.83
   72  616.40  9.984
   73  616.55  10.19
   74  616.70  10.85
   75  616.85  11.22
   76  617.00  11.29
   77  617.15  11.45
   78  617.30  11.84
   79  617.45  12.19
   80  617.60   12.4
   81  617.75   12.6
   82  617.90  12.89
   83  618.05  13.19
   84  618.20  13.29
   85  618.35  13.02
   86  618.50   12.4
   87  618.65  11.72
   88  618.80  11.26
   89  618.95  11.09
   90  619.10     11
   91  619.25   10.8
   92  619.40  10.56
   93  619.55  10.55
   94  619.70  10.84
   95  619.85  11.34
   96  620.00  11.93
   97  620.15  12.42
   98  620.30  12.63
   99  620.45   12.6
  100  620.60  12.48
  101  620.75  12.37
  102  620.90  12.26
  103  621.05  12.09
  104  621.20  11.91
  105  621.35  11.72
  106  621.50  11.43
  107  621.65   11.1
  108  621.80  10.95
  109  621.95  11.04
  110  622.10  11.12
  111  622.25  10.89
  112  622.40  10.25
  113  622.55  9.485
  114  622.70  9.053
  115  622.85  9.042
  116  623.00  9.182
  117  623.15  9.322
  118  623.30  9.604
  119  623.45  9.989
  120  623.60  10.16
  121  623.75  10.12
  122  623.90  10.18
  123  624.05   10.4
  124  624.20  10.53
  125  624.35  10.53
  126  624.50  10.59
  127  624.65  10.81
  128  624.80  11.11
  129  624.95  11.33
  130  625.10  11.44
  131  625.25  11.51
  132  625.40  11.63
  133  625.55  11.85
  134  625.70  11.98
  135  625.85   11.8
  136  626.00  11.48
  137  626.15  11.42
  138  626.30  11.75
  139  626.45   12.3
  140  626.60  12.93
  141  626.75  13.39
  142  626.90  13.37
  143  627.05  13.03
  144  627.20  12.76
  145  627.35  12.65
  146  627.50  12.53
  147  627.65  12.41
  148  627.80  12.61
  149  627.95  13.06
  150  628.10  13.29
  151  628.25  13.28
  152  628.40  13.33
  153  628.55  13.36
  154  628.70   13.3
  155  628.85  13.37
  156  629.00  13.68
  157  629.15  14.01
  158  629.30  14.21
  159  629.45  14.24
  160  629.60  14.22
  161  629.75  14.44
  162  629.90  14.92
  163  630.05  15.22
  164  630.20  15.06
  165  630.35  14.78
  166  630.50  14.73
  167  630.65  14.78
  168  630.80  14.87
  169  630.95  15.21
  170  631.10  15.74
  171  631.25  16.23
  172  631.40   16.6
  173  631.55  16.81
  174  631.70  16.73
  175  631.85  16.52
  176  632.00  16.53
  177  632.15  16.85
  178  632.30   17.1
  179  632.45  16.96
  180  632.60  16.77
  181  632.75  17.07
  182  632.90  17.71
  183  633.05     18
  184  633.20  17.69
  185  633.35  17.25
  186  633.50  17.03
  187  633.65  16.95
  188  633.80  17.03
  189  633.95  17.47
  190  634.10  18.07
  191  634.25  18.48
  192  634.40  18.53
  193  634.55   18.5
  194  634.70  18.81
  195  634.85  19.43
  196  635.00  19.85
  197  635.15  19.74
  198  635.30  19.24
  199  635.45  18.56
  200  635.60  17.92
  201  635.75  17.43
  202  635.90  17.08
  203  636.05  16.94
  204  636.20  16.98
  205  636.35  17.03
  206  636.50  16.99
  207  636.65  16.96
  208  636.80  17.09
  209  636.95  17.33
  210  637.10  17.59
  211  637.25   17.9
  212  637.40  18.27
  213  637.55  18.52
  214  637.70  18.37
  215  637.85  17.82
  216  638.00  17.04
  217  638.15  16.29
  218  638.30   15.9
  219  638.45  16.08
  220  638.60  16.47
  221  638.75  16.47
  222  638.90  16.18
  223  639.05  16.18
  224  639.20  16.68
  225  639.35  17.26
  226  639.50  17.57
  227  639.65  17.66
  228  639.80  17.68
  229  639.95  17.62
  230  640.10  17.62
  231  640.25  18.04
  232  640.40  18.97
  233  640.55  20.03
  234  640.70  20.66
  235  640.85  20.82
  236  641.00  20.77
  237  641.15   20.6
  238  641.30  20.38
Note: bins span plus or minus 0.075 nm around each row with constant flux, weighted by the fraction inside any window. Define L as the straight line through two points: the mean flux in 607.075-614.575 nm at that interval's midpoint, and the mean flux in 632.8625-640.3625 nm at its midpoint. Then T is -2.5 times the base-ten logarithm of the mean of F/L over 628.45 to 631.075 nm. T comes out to 0.205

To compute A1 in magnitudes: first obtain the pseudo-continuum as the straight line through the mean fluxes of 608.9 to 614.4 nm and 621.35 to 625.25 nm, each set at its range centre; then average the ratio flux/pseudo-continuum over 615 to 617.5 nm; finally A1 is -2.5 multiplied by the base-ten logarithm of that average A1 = 0.103 mag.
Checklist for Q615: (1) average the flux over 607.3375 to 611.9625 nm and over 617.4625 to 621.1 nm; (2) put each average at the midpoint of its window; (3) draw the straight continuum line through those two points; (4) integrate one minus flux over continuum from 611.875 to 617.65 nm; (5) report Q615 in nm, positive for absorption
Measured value -0.39 nm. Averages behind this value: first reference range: 16.7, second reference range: 12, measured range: 15.2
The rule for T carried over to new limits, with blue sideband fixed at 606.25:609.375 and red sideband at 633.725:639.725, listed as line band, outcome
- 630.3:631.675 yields 0.11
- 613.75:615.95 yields -0.05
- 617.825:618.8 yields 0.30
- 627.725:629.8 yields 0.26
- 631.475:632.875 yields 0.03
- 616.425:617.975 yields 0.39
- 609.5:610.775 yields -0.06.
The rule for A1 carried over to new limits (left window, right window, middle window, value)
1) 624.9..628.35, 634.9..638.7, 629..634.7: -0.09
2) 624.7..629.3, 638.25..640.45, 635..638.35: -0.10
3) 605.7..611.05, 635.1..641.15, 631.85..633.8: 0.03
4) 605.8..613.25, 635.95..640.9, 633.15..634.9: -0.04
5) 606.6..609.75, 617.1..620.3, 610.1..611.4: -0.08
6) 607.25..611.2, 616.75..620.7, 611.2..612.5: -0.02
